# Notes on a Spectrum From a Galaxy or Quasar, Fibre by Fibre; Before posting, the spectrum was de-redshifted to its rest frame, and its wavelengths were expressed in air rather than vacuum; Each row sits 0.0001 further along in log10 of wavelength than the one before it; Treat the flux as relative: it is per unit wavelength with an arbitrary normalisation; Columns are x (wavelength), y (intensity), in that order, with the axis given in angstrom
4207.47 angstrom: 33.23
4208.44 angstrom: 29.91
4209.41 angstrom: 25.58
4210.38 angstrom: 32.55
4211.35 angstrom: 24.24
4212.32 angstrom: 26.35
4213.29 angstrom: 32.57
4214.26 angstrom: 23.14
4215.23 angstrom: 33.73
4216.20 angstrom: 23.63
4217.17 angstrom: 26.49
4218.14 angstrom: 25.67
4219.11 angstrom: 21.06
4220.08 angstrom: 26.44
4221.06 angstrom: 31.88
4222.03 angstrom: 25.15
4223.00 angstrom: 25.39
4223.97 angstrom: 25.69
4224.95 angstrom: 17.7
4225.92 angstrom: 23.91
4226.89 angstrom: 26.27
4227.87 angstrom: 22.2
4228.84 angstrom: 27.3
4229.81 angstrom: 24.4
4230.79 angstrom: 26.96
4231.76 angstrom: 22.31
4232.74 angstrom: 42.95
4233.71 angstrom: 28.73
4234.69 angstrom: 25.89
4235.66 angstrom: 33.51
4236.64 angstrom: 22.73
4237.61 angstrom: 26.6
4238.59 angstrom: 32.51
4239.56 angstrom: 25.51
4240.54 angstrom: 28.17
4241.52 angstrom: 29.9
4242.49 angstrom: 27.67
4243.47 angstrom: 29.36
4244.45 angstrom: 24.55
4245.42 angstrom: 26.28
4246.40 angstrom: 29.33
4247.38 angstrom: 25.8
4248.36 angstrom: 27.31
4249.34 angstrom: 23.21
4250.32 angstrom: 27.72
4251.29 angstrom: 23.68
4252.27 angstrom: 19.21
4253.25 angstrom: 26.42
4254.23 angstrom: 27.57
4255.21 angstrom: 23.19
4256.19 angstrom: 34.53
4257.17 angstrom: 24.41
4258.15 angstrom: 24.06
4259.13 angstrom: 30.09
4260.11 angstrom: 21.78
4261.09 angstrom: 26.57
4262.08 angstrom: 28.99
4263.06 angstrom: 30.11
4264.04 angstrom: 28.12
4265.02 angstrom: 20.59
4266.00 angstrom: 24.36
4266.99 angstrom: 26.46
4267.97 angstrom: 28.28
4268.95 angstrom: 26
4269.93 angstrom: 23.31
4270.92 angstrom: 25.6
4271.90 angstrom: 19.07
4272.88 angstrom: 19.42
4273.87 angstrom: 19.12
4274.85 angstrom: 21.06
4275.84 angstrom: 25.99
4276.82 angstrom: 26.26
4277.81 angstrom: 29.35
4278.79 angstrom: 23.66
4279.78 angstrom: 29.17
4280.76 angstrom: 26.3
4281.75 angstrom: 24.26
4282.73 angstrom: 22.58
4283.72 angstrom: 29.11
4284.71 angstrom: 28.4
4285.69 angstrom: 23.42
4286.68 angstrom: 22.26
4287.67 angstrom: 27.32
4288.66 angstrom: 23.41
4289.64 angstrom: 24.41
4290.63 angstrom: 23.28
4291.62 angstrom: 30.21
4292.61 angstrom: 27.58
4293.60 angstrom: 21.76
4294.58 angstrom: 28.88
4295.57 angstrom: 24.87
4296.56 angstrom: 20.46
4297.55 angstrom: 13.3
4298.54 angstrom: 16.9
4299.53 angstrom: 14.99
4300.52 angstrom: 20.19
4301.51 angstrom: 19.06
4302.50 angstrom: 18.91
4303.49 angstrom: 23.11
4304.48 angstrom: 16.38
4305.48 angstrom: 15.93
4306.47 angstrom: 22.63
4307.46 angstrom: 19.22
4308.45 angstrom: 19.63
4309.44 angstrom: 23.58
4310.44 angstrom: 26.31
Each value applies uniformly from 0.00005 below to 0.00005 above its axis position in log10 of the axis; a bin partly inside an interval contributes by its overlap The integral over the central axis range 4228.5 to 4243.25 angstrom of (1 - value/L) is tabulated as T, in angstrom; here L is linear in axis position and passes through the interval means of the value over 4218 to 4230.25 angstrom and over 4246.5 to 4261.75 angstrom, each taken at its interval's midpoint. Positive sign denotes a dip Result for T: -1.8 angstrom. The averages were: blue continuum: 24.8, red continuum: 25.8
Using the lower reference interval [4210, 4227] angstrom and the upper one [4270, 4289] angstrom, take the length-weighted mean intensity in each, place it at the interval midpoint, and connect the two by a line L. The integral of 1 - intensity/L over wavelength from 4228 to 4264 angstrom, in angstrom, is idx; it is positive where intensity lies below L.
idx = -2.5 angstrom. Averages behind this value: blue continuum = 26.2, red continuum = 24.5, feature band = 27.2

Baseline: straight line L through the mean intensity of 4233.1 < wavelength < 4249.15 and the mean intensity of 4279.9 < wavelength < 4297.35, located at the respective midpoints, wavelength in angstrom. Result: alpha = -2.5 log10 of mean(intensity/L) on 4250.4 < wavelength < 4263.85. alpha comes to 0.02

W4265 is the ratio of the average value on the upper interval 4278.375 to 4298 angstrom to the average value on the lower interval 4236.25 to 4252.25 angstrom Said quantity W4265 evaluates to 0.93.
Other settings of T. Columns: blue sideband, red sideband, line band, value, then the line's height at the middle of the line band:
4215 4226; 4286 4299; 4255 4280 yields -1.3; 24.1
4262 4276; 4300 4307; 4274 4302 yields -2.8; 21.6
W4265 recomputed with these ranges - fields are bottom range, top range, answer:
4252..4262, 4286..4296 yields 0.97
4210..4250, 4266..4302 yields 0.88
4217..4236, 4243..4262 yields 0.99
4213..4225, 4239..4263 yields 1.01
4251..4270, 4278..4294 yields 0.98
